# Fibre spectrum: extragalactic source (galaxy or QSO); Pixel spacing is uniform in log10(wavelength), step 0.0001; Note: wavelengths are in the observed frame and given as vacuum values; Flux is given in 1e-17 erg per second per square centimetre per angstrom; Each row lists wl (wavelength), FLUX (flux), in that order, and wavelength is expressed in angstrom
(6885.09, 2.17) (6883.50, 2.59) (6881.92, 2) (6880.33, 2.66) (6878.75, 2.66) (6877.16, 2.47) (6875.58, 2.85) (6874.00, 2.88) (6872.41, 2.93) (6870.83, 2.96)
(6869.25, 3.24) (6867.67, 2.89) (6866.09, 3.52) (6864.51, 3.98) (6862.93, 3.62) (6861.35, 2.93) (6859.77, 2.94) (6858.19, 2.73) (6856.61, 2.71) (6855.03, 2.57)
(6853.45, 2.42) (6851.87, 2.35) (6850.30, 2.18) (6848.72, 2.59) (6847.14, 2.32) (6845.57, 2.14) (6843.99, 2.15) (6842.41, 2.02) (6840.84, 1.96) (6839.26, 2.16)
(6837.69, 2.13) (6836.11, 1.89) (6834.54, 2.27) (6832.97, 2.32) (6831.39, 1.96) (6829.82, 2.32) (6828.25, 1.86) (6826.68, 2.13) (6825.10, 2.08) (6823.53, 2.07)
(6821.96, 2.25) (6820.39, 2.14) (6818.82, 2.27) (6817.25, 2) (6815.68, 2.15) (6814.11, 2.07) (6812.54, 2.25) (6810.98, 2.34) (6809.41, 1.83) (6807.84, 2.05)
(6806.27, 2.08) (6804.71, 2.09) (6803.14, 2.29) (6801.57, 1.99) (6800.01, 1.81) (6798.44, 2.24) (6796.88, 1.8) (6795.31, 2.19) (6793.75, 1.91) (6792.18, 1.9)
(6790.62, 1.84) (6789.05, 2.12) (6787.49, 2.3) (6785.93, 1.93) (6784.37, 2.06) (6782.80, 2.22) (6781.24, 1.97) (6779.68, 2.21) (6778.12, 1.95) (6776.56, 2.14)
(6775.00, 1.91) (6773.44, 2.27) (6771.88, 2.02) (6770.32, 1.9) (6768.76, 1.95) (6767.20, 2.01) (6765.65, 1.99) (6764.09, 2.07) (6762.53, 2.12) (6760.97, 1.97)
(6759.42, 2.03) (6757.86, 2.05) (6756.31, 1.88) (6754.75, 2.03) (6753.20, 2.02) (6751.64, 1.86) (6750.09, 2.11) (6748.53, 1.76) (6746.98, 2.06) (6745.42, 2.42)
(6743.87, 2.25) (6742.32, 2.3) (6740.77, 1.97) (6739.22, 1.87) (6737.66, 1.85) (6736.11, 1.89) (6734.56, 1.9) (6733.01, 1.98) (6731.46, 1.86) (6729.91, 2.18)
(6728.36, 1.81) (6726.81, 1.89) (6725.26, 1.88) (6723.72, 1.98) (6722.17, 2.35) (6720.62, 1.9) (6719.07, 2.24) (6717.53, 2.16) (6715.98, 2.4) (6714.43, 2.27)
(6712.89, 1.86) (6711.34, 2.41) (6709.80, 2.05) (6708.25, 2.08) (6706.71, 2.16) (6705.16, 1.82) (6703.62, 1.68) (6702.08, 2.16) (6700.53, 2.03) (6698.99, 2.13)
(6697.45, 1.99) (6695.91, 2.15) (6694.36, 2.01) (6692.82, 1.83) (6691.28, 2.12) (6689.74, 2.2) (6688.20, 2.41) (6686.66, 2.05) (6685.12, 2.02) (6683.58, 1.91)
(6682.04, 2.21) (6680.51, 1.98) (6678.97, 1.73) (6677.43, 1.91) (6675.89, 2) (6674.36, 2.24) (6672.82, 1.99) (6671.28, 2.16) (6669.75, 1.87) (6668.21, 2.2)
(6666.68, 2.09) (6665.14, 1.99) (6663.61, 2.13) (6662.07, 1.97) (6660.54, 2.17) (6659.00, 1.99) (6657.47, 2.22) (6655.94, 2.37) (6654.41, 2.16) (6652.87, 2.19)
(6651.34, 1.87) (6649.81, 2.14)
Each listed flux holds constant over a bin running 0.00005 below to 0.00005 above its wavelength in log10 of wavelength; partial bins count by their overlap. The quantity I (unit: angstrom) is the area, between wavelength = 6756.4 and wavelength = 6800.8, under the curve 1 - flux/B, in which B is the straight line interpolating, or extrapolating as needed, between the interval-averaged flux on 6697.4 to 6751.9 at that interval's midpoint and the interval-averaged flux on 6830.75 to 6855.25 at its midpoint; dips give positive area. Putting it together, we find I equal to 1.9 angstrom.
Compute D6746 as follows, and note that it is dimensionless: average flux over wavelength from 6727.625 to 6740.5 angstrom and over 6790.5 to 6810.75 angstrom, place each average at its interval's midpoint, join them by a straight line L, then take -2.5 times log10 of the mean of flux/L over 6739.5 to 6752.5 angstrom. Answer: -0.08 mag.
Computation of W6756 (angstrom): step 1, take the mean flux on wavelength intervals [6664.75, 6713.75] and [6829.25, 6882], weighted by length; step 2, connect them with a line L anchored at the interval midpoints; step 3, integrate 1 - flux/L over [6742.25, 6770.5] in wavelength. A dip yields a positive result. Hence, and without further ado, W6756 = 2.8 angstrom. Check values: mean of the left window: 2.05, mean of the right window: 2.59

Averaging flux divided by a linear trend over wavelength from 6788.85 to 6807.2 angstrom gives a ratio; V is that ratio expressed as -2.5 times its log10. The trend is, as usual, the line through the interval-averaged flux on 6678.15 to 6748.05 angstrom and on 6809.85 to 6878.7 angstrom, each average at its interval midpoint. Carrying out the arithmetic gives 0.15 mag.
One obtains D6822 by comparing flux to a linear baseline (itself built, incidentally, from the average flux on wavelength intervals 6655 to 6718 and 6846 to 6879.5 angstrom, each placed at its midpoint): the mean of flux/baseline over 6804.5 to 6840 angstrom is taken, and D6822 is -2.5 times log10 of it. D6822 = 0.25 mag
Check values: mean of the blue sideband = 2.08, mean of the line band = 2.12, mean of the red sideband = 2.84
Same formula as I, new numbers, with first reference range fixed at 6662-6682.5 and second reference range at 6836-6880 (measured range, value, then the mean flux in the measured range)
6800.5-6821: 3.2 angstrom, 2.12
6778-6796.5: 2.9 angstrom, 2.05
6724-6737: 1.8 angstrom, 1.93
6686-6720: 0.6 angstrom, 2.1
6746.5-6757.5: 1.6 angstrom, 1.96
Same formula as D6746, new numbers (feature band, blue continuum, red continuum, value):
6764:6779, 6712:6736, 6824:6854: 0.039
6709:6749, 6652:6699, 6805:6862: 0.037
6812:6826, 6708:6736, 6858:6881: 0.251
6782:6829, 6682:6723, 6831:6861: 0.090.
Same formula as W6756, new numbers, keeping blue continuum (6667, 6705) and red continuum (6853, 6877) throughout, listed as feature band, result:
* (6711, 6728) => 0.8 angstrom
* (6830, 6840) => 2.5 angstrom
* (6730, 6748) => 2.3 angstrom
